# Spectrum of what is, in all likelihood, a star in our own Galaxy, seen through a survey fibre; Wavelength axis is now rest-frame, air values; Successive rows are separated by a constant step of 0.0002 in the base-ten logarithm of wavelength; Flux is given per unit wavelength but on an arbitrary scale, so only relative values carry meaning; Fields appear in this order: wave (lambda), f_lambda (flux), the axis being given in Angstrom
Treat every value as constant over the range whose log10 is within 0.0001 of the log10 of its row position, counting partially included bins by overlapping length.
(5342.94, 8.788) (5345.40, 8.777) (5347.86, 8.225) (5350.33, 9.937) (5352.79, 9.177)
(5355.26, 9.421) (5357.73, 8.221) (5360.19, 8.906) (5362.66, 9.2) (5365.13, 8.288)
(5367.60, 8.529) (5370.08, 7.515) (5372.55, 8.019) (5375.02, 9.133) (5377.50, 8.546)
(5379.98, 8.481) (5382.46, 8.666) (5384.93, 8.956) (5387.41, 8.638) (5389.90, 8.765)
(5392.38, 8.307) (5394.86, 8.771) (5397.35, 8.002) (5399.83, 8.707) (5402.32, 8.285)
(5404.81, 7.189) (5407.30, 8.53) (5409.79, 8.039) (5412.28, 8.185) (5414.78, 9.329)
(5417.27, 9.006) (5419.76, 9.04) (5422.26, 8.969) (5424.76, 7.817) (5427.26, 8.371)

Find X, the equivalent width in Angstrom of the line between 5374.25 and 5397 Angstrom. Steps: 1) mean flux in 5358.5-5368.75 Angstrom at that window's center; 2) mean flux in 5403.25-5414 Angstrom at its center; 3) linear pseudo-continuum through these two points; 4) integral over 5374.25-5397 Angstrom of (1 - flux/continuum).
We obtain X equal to -0.7 Angstrom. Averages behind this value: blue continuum 8.72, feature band 8.66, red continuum 8.05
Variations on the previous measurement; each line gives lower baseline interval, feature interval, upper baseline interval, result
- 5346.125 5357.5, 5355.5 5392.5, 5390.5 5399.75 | 0.73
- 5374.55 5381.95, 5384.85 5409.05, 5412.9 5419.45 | 1.29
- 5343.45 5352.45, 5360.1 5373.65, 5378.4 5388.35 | 0.70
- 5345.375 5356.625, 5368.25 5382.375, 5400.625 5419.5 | 0.73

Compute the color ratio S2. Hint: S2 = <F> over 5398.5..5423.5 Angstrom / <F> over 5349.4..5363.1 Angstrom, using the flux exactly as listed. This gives 0.9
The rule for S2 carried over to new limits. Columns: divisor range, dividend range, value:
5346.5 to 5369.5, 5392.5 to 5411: 0.93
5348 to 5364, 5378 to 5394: 0.95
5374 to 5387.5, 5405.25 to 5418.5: 0.98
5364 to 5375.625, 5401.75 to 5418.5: 1.01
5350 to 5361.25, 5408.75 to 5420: 0.96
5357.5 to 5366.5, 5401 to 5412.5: 0.92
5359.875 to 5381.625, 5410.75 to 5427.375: 1.02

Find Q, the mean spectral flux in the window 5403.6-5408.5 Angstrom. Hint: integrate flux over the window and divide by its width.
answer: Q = 7.86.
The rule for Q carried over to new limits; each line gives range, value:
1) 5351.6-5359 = 8.94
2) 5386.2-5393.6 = 8.56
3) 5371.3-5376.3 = 8.58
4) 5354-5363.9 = 8.94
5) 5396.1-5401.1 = 8.35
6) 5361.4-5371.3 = 8.38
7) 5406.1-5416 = 8.51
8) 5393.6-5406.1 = 8.19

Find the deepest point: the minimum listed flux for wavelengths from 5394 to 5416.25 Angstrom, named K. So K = 7.189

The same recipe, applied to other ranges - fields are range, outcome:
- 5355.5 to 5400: 7.515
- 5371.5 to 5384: 8.019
